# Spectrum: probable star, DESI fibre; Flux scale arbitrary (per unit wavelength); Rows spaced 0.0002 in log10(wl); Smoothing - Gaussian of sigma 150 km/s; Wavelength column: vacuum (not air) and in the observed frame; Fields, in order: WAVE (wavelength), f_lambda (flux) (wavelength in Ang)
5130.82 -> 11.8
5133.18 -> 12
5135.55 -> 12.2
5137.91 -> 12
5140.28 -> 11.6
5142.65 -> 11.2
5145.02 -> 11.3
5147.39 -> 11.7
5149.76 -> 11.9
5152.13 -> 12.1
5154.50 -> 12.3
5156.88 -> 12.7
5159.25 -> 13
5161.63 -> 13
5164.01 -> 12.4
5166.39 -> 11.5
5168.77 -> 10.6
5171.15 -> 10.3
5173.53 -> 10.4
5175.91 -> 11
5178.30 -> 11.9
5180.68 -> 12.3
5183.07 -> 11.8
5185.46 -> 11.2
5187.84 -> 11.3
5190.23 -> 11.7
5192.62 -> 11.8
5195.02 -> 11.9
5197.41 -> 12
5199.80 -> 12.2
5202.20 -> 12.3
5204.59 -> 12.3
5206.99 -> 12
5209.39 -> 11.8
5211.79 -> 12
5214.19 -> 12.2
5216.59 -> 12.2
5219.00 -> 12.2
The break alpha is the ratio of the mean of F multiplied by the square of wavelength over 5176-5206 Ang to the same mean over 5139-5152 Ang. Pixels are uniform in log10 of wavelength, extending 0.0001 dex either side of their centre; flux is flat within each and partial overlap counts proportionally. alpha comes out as 1.0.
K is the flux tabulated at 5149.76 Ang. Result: 11.9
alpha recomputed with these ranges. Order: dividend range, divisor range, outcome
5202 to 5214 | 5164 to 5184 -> 1.08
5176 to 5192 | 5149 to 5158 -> 0.96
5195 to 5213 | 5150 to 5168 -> 0.99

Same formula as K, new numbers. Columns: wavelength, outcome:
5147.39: 11.7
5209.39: 11.8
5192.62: 11.8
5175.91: 11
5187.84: 11.3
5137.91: 12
